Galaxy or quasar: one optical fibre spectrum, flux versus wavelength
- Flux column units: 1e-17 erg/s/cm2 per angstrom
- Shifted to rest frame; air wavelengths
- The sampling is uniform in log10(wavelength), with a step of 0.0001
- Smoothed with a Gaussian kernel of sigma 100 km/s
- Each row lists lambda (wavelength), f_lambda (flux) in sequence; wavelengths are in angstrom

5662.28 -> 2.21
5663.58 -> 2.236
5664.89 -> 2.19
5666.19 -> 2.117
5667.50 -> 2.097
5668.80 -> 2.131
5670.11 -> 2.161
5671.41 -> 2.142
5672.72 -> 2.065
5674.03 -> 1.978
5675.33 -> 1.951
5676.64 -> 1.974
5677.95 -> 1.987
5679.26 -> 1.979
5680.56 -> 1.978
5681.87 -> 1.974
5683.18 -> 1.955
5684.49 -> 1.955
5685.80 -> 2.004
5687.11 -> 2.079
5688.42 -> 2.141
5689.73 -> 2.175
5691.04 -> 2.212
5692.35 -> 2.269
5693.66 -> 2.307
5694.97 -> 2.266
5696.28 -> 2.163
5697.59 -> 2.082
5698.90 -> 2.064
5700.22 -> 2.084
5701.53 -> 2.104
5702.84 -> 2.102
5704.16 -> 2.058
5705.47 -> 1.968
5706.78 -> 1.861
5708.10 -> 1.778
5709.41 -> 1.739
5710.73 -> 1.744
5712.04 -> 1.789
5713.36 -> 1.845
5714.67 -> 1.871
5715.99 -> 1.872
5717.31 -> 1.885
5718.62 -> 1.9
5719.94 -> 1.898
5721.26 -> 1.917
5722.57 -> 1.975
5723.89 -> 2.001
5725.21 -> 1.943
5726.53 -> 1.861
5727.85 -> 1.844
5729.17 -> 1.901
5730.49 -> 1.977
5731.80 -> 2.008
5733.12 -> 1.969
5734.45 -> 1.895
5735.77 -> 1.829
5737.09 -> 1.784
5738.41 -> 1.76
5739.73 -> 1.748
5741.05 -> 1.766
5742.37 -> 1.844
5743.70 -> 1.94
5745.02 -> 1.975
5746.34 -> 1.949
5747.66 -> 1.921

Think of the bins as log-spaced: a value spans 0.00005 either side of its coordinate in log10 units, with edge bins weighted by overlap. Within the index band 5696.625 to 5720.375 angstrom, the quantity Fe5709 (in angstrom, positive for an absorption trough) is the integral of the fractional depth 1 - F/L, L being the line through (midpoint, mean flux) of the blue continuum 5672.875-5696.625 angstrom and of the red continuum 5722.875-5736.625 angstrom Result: 0.79 angstrom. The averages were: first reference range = 2.07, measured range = 1.93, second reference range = 1.92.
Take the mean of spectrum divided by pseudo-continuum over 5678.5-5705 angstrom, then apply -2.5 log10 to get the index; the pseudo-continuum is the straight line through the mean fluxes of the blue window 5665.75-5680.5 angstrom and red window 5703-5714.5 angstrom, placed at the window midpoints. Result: -0.08 mag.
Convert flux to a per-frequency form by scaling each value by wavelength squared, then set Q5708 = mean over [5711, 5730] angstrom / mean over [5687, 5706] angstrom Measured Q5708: 0.9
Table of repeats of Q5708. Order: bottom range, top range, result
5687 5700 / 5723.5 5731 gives 0.89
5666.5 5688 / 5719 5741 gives 0.95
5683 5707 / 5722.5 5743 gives 0.90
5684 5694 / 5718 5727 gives 0.91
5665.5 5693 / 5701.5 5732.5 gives 0.94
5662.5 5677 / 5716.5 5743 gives 0.92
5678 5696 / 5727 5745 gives 0.91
